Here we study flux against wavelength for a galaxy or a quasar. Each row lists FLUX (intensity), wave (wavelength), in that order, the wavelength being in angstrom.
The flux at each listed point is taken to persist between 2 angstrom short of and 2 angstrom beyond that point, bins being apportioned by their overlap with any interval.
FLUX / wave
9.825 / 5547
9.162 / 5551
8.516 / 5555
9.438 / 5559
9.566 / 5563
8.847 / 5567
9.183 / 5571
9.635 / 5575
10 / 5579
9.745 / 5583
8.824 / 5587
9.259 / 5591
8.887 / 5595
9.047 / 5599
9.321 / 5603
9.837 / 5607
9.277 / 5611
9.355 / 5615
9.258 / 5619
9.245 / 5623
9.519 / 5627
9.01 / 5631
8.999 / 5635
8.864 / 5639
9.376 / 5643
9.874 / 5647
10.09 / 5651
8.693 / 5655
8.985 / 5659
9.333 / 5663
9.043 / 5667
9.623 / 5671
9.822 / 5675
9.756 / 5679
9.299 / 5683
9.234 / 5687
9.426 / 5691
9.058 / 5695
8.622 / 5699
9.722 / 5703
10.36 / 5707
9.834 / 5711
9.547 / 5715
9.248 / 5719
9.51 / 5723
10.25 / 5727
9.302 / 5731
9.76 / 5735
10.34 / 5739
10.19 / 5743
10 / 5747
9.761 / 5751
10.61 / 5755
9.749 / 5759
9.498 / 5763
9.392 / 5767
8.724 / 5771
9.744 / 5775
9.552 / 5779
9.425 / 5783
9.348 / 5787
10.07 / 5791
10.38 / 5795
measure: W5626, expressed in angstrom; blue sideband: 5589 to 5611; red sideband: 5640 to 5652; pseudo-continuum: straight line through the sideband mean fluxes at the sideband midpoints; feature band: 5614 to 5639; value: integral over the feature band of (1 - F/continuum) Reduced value 0.8 angstrom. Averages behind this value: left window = 9.27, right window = 9.68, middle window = 9.2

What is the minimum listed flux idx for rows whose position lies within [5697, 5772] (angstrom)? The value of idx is 8.622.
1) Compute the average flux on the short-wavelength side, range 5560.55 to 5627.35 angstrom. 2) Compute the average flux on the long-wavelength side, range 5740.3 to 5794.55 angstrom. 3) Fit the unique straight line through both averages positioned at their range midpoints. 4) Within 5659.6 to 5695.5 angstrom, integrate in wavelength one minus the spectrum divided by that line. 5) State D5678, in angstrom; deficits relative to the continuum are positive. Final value 0.5 angstrom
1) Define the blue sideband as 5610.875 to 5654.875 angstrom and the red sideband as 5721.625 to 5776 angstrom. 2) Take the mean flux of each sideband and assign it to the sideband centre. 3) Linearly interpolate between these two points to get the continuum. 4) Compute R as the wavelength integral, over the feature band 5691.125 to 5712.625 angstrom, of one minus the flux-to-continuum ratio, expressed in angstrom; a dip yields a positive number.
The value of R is 0.2 angstrom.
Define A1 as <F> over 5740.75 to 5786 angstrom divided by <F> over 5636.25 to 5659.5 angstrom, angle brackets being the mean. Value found 1.04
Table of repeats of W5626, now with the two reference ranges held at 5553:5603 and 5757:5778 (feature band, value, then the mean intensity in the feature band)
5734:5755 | -1.50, 10.1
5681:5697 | 0.17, 9.25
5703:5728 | -1.04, 9.77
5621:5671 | 0.24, 9.27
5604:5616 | -0.27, 9.49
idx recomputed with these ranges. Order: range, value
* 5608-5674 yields 8.693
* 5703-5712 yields 9.722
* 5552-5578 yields 8.516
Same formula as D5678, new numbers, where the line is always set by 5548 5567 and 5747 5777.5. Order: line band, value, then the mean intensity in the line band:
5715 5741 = -0.4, 9.72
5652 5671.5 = 0.6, 9.15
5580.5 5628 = -0.1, 9.3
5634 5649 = 0.1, 9.3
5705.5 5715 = -0.4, 9.97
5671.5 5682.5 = -0.3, 9.7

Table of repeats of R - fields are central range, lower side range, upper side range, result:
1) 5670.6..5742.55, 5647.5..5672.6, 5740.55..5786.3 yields -0.9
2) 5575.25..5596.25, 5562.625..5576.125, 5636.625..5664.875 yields -0.3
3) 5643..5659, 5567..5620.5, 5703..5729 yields 0.1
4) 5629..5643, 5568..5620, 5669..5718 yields 0.6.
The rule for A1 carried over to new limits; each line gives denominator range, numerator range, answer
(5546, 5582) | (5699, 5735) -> 1.03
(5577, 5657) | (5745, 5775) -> 1.04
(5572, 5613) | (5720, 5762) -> 1.06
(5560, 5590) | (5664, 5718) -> 1.01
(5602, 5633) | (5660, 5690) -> 1.01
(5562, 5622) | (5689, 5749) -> 1.04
